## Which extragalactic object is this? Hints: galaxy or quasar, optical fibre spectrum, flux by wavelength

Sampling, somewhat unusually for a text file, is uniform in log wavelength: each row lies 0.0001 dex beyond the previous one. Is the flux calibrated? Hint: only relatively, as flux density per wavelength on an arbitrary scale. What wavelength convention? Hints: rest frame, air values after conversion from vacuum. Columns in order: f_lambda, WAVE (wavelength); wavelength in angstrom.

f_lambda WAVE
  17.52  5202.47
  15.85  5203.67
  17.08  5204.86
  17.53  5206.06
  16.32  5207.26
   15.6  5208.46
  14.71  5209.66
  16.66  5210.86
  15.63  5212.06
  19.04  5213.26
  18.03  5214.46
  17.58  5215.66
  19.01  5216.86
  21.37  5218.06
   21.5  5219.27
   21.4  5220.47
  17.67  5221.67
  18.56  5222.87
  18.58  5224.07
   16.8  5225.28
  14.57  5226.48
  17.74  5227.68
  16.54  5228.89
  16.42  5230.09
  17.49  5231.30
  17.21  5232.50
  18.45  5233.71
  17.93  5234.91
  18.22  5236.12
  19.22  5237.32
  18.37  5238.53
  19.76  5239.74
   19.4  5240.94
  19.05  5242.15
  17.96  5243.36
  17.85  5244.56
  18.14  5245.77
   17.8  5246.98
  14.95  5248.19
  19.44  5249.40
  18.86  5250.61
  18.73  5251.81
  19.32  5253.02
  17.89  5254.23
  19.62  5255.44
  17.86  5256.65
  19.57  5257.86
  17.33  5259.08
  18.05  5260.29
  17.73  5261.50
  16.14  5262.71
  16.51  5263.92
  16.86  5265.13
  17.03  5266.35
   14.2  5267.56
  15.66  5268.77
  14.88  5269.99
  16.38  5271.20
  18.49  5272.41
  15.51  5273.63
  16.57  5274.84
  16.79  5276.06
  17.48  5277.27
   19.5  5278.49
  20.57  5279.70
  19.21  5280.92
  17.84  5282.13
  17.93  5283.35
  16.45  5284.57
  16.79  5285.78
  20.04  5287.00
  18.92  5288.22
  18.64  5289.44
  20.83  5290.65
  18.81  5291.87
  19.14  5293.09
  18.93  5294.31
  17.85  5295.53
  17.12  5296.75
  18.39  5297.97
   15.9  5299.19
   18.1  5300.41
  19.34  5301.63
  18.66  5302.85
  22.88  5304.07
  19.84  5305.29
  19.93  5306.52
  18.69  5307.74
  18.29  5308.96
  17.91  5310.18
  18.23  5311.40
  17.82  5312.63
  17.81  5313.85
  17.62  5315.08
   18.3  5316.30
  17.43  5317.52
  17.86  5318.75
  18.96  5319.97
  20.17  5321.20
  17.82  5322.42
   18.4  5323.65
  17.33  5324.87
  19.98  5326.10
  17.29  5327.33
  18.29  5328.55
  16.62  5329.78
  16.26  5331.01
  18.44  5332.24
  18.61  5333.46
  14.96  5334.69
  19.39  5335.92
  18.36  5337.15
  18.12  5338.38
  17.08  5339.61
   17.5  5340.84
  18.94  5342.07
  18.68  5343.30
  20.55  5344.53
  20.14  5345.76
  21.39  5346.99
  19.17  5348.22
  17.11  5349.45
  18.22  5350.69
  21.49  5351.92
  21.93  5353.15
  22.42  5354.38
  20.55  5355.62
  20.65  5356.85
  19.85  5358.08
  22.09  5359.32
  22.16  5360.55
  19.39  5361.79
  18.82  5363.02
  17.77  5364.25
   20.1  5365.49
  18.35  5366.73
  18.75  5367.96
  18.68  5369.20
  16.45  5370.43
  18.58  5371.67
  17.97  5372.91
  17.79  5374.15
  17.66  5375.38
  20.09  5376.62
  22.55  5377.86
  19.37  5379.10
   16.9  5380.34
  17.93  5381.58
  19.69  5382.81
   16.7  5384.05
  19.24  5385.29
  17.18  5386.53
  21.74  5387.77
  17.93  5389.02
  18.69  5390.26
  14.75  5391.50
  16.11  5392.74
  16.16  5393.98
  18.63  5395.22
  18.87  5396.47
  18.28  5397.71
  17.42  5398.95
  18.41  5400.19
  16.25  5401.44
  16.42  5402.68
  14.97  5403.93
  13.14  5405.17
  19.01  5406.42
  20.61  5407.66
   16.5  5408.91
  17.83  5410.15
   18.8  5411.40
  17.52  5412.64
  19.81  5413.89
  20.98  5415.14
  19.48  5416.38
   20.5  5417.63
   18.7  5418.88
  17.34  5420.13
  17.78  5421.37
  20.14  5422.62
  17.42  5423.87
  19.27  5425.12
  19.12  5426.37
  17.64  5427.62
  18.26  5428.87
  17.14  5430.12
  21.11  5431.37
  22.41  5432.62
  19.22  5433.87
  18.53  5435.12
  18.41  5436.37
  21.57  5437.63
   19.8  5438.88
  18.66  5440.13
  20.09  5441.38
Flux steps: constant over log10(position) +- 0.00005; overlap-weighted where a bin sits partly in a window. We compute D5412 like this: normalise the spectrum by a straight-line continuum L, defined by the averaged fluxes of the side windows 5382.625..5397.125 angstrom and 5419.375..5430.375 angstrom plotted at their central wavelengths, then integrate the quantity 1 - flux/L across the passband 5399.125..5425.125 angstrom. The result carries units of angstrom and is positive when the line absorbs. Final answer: 0.07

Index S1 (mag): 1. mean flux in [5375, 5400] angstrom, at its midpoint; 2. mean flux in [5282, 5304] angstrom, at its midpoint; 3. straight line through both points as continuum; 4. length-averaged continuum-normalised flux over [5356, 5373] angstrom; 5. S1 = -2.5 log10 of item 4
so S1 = -0.06 mag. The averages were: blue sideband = 18.4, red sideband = 18.3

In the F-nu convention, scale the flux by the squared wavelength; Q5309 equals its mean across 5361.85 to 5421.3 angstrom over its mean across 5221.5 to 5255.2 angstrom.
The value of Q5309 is 1.07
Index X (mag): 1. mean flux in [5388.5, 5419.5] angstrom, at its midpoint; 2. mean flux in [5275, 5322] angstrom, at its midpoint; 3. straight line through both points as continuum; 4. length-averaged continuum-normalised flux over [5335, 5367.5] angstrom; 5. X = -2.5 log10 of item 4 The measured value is -0.08 mag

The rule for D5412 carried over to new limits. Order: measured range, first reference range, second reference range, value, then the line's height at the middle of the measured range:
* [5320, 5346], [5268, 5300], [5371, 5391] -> 0.1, 18.3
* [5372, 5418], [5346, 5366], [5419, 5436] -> 3.1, 19.5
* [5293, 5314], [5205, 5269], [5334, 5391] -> -0.1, 18.5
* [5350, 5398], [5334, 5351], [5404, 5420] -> -1.3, 18.5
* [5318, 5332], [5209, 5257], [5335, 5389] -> 0.6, 18.9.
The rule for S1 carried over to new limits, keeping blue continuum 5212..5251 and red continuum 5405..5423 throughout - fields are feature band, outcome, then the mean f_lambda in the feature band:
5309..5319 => 0.03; 17.9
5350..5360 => -0.13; 20.9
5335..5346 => -0.01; 18.6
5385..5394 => 0.05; 17.8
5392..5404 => 0.08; 17.2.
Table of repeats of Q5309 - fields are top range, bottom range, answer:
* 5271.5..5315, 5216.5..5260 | 1.03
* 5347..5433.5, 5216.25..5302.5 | 1.09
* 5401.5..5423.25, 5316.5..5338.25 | 1.04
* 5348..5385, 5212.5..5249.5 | 1.11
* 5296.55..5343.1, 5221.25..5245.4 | 1.05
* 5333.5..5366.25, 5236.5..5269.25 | 1.13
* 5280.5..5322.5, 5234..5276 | 1.07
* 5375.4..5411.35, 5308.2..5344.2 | 1.02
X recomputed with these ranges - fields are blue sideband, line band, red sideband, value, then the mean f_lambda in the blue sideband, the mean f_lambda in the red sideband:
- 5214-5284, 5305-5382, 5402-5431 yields -0.04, 17.9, 18.2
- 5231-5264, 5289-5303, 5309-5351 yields -0.01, 18.2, 18.3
